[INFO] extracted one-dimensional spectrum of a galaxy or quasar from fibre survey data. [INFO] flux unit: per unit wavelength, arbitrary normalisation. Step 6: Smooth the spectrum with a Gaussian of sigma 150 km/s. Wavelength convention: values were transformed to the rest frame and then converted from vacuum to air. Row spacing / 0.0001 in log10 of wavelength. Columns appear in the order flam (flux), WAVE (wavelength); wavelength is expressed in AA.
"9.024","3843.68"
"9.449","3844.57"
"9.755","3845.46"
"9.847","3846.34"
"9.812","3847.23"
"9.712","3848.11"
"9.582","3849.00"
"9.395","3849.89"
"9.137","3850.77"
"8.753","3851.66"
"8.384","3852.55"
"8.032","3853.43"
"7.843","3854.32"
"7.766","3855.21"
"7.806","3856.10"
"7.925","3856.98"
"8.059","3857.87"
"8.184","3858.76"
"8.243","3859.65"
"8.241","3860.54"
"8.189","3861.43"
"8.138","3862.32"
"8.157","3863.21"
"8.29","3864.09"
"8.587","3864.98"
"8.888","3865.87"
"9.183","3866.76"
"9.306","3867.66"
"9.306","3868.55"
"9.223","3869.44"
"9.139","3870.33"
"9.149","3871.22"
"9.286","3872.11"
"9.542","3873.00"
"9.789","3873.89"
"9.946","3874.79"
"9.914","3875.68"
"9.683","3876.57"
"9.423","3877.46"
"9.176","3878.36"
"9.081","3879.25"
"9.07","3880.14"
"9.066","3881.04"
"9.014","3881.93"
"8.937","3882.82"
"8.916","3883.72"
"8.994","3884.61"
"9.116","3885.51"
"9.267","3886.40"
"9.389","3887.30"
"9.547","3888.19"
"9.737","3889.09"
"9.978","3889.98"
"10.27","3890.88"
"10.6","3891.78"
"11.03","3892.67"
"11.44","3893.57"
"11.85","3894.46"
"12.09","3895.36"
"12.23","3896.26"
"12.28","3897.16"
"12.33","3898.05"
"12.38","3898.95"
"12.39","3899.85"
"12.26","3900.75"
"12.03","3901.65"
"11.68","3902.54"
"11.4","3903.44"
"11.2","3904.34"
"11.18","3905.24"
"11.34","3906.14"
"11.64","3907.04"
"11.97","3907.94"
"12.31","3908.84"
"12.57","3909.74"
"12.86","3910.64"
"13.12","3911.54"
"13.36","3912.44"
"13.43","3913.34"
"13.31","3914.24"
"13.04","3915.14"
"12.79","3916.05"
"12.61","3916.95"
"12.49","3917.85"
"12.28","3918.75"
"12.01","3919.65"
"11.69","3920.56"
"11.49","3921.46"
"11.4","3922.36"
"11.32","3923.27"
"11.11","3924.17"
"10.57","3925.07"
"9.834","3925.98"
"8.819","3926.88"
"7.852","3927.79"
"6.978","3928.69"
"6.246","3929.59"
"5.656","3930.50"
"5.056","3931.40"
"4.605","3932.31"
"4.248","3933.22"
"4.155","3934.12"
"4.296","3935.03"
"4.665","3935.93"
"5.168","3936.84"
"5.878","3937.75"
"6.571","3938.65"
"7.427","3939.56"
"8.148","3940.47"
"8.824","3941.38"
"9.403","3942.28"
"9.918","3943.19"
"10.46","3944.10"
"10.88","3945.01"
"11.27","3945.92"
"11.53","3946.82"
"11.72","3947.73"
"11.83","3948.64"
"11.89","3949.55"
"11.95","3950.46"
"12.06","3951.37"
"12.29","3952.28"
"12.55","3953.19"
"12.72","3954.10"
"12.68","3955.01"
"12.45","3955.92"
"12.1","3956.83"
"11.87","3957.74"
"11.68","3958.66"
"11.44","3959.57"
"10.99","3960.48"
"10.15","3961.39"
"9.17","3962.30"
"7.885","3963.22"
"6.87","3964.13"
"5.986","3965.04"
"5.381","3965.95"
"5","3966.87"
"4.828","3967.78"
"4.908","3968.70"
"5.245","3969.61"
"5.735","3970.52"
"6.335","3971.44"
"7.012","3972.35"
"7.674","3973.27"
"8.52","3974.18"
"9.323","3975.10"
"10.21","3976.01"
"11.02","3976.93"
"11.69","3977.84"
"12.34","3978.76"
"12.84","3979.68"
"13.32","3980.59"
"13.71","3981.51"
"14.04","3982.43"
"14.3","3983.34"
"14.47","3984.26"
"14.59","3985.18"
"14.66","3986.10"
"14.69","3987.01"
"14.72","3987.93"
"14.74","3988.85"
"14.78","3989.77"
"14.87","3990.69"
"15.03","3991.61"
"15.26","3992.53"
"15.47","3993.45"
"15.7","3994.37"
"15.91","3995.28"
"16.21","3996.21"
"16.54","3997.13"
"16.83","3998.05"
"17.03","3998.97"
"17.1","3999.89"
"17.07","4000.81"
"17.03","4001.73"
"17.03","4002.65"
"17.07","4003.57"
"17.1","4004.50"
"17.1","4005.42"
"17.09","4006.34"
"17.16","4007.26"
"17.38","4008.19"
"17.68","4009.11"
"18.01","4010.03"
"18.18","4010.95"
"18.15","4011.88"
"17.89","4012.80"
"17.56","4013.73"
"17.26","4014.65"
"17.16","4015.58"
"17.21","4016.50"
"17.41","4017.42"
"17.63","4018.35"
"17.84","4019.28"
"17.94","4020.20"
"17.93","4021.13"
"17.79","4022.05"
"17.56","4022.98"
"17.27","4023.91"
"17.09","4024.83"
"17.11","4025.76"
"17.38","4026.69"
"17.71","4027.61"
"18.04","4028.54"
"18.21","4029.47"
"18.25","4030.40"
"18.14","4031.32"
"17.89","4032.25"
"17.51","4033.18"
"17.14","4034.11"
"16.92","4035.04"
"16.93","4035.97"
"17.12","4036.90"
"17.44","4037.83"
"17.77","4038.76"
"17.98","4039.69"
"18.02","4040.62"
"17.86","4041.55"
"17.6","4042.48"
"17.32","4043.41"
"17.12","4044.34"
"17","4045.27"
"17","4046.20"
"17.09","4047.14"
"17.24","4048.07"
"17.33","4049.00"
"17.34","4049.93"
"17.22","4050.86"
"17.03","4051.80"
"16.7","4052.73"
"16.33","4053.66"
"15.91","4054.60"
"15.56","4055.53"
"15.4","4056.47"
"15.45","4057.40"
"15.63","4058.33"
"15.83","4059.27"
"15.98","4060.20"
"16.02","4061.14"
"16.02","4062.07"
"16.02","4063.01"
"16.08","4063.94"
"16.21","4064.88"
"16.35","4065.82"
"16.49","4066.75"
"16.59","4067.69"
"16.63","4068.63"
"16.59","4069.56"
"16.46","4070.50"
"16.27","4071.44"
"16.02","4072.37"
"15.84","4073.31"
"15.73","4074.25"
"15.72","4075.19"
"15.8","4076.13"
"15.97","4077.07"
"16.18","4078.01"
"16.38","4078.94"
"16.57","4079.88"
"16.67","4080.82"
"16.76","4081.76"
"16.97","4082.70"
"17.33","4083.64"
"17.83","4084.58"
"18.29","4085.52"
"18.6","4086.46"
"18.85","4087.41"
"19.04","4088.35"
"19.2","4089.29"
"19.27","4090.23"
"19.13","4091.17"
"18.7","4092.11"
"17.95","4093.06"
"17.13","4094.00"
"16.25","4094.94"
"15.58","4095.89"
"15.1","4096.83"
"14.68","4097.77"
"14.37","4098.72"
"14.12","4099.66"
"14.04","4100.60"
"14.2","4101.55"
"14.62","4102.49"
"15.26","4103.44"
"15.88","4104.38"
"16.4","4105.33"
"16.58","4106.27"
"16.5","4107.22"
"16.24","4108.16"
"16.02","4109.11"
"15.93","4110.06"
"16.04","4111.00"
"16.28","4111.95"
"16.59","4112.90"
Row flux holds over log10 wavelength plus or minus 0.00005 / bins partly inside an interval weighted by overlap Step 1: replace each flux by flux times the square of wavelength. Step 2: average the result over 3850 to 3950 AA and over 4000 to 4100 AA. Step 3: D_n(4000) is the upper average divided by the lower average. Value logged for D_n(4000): 1.88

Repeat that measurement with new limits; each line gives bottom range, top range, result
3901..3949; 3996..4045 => 1.84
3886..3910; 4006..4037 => 1.65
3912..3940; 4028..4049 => 2.05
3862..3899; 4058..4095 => 1.91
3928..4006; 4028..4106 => 1.59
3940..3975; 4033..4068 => 1.85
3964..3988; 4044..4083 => 1.72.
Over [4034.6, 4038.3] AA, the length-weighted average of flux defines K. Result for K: 17.1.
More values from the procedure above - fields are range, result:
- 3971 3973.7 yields 7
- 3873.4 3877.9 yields 9.75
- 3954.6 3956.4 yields 12.6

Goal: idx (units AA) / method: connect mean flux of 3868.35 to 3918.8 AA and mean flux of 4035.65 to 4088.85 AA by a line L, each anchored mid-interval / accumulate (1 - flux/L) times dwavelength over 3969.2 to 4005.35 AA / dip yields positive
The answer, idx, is 1.7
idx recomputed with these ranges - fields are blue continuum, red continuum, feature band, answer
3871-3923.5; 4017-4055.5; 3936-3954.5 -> 4.6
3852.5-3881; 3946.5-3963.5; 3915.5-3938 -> 4.3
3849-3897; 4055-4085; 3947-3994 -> 5.9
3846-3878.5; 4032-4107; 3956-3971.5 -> 5.5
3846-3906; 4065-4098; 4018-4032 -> -2.6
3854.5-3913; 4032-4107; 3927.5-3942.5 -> 7.3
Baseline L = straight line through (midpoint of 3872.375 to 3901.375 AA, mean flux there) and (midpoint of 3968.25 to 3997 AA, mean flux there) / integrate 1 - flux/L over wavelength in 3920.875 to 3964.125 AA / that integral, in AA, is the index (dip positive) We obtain 7.9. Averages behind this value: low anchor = 10.3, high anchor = 12.3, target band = 9.37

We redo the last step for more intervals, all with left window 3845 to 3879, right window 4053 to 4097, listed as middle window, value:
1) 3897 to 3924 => -3.81 AA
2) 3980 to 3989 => -0.60 AA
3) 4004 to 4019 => -3.25 AA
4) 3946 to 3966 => 2.31 AA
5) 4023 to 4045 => -3.40 AA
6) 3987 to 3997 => -1.18 AA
